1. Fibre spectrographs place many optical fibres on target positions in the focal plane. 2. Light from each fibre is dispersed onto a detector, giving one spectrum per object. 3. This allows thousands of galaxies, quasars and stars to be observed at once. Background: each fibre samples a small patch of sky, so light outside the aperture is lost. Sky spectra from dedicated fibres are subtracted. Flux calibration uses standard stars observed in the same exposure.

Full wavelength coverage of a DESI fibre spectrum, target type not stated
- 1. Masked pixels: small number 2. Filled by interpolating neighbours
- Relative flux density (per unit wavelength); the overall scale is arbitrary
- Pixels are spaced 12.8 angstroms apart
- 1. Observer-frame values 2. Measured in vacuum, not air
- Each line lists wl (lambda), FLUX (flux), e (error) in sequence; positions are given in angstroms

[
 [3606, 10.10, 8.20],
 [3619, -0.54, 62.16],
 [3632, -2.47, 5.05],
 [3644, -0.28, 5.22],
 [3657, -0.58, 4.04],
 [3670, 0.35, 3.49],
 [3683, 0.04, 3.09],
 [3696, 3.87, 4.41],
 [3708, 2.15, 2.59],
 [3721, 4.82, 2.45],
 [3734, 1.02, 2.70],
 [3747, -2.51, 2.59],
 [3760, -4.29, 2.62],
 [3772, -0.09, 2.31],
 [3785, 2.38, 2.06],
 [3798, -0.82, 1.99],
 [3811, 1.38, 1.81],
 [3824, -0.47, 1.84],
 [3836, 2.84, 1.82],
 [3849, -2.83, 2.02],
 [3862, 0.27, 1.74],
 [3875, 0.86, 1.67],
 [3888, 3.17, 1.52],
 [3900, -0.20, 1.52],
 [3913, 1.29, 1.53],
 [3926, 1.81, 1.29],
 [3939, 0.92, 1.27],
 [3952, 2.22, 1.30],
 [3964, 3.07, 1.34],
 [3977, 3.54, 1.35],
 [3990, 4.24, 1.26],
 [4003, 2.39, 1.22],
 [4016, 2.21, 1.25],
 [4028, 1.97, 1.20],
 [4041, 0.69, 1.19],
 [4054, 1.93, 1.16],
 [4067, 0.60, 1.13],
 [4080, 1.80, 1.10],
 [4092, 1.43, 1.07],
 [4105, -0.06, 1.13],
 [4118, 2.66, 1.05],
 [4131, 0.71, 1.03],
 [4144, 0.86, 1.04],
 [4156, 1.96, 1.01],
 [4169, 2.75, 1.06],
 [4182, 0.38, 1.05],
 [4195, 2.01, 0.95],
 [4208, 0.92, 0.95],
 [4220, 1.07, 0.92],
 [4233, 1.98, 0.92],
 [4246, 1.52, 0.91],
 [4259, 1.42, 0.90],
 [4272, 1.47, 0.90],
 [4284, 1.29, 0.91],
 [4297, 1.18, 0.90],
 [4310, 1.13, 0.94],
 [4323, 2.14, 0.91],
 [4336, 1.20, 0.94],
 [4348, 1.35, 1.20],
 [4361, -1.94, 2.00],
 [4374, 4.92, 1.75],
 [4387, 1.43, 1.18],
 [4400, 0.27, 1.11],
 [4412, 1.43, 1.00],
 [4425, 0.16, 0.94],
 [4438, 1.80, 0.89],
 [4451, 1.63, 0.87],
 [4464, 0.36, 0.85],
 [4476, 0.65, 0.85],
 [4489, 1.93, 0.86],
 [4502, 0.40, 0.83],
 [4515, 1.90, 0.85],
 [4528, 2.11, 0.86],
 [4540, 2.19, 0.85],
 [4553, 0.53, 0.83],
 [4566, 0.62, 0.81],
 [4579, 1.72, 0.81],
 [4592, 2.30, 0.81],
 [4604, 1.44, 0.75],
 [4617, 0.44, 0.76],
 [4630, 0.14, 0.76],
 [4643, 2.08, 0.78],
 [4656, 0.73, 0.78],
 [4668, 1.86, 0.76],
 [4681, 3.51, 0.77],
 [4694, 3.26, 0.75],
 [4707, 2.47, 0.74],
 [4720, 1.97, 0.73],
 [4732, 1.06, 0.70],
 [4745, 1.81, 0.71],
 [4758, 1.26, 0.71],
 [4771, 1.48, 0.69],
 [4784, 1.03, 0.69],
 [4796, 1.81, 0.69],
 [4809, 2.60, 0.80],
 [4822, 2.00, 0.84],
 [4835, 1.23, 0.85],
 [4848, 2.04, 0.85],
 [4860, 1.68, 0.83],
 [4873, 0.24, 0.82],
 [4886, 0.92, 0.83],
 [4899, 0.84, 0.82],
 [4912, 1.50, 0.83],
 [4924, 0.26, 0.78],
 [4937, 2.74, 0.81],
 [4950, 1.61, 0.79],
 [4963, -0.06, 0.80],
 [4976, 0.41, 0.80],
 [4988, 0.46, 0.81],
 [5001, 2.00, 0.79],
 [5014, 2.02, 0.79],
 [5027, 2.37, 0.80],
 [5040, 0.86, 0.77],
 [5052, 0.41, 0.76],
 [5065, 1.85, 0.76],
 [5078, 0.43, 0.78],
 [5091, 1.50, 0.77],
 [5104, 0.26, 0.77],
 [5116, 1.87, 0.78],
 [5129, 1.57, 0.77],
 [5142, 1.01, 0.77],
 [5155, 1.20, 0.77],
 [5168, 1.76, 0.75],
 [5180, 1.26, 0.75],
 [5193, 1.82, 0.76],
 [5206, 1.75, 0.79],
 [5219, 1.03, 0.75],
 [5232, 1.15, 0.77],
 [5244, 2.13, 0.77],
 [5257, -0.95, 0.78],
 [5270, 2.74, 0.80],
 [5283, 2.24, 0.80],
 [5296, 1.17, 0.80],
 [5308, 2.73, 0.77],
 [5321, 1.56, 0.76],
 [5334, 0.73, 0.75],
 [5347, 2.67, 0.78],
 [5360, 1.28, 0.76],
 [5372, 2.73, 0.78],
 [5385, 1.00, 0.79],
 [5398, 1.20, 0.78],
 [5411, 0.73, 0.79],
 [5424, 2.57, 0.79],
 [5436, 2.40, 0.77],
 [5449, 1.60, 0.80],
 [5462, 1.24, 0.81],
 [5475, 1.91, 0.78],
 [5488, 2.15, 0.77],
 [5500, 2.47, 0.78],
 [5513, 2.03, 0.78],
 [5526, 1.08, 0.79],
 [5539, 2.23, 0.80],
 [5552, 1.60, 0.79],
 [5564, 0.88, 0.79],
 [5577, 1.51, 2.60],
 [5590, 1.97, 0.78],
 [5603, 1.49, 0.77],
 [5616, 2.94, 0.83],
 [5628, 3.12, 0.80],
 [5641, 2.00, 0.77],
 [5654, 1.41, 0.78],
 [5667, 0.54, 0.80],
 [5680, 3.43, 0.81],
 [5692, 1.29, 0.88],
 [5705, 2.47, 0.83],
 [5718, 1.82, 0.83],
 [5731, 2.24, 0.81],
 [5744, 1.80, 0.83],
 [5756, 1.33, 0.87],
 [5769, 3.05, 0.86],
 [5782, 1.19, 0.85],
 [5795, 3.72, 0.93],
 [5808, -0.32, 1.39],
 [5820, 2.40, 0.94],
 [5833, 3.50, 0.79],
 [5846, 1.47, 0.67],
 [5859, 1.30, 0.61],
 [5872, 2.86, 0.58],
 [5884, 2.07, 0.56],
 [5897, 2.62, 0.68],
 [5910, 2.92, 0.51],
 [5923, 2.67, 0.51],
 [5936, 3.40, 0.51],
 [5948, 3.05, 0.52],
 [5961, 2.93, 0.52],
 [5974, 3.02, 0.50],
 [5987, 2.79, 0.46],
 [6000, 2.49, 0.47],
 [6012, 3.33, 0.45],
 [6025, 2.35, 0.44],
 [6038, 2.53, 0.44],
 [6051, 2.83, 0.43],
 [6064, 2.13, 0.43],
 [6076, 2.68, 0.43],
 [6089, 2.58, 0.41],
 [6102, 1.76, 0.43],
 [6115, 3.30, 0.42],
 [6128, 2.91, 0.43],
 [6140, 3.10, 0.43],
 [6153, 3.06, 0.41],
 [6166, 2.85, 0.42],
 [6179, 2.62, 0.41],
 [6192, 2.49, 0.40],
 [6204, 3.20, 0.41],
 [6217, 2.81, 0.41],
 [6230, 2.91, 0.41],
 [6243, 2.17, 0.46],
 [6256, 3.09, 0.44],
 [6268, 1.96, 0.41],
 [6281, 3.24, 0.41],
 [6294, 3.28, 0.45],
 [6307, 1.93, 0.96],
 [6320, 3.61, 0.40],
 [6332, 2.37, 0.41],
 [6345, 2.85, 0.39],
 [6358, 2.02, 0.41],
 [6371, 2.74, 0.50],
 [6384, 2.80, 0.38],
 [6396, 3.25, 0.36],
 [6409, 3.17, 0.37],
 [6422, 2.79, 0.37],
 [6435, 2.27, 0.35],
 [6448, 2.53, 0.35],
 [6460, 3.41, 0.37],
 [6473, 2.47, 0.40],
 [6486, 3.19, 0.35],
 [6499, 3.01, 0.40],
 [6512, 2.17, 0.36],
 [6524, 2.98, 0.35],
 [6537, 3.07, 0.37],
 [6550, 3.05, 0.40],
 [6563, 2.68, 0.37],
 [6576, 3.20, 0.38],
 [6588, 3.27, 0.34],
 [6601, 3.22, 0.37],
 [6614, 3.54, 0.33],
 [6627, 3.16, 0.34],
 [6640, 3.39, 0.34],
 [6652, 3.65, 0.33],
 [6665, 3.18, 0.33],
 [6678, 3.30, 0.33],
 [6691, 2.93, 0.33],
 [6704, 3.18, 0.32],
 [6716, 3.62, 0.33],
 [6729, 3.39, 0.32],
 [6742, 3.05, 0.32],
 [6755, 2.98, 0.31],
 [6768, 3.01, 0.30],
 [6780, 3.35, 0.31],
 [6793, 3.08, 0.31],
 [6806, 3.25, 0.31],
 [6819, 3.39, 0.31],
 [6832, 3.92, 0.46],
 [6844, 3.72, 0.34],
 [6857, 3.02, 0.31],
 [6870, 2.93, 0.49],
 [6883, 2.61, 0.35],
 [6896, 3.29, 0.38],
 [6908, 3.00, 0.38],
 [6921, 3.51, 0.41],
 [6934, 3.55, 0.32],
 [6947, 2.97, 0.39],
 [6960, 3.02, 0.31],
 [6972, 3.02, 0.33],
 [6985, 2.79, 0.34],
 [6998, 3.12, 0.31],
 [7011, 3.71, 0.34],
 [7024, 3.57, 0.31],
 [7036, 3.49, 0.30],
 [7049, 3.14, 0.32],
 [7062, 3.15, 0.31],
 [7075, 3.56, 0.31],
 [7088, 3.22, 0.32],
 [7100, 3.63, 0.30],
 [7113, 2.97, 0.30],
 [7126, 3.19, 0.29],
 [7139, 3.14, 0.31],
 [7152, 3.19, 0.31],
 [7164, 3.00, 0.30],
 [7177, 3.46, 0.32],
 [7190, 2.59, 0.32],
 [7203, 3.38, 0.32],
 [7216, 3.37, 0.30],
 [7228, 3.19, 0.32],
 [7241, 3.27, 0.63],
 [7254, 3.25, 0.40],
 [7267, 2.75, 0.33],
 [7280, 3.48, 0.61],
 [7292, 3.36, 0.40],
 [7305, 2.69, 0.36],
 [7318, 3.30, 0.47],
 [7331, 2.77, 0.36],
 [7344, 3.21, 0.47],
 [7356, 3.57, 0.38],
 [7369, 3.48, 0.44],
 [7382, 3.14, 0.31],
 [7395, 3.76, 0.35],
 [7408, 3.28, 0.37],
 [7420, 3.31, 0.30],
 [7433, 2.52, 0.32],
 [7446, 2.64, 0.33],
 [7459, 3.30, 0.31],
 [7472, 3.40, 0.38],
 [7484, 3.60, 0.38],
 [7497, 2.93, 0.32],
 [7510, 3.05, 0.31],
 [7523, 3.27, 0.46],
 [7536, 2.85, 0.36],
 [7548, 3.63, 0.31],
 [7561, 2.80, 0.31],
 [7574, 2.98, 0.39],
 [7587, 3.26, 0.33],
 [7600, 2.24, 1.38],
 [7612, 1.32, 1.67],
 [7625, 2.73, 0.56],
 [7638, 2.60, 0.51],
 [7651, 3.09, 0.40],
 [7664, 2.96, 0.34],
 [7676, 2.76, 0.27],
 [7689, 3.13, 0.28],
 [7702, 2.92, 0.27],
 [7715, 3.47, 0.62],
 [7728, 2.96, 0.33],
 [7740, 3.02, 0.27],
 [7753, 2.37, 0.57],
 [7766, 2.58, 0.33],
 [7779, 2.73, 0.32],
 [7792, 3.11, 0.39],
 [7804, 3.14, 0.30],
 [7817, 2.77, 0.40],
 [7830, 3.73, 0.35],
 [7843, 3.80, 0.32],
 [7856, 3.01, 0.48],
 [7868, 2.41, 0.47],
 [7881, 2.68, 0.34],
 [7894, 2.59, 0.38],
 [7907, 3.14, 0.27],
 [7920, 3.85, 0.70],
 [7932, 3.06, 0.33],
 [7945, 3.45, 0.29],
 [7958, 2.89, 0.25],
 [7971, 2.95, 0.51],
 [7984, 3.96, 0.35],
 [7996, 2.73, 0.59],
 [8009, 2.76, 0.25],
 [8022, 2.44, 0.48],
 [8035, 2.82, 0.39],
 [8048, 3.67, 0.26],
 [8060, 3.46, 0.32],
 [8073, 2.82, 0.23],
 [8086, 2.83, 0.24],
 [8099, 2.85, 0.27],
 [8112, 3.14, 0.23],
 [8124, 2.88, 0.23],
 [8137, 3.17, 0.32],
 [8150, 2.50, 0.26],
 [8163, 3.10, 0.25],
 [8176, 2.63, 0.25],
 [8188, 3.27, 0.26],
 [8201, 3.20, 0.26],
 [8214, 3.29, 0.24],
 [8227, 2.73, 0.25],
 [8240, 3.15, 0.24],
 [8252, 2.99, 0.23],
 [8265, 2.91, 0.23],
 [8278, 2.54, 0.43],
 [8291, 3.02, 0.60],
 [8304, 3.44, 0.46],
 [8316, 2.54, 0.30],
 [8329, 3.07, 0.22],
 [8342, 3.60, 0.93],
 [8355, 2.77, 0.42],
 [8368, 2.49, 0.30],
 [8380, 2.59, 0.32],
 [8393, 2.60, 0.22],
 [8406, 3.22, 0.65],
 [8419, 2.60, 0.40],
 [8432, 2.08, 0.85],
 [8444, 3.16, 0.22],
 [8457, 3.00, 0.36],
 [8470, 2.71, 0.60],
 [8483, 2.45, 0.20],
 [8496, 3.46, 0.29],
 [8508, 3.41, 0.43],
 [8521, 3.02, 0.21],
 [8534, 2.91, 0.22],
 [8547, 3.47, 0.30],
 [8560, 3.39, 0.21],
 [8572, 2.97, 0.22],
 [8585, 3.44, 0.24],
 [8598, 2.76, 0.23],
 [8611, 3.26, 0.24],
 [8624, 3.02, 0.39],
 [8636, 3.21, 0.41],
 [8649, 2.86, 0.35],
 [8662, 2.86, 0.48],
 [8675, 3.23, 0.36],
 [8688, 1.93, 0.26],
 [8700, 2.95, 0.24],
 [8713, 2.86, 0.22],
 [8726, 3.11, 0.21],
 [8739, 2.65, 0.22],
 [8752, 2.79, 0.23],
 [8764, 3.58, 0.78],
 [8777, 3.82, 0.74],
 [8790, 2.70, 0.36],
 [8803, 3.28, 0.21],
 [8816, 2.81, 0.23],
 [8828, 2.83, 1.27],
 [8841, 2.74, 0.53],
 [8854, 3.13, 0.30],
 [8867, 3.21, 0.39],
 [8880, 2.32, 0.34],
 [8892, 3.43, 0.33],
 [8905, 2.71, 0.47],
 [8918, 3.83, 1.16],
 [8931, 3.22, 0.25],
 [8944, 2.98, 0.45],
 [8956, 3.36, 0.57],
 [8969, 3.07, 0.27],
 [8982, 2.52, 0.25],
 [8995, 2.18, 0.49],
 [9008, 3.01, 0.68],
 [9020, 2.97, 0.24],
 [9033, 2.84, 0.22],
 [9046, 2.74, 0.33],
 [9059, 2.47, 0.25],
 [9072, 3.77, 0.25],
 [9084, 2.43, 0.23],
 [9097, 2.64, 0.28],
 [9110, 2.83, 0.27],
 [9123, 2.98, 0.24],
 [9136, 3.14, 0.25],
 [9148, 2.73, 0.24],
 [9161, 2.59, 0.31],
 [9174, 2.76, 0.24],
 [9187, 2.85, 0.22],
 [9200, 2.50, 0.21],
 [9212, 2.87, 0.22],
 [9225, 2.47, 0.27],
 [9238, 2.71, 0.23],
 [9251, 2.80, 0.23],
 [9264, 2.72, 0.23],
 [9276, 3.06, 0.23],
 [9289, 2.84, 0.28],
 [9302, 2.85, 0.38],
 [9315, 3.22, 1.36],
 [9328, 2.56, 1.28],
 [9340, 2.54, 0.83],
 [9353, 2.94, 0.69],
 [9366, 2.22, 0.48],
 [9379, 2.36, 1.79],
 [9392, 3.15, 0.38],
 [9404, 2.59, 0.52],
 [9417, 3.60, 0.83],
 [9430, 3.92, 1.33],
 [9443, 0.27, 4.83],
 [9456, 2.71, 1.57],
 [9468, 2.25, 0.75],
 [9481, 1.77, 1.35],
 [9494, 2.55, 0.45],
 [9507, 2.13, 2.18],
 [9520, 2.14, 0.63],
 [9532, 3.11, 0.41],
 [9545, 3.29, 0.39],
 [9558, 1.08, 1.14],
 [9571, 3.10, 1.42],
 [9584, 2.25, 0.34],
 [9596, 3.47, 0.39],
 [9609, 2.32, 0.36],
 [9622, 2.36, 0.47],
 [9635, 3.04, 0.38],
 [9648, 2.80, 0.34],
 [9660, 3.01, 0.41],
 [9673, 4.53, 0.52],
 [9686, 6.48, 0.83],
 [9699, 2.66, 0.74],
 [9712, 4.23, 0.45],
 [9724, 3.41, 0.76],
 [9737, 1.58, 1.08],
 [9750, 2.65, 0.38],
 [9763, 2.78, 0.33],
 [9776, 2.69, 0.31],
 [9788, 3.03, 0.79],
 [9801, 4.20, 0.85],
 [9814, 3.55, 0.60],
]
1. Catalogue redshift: 0.475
